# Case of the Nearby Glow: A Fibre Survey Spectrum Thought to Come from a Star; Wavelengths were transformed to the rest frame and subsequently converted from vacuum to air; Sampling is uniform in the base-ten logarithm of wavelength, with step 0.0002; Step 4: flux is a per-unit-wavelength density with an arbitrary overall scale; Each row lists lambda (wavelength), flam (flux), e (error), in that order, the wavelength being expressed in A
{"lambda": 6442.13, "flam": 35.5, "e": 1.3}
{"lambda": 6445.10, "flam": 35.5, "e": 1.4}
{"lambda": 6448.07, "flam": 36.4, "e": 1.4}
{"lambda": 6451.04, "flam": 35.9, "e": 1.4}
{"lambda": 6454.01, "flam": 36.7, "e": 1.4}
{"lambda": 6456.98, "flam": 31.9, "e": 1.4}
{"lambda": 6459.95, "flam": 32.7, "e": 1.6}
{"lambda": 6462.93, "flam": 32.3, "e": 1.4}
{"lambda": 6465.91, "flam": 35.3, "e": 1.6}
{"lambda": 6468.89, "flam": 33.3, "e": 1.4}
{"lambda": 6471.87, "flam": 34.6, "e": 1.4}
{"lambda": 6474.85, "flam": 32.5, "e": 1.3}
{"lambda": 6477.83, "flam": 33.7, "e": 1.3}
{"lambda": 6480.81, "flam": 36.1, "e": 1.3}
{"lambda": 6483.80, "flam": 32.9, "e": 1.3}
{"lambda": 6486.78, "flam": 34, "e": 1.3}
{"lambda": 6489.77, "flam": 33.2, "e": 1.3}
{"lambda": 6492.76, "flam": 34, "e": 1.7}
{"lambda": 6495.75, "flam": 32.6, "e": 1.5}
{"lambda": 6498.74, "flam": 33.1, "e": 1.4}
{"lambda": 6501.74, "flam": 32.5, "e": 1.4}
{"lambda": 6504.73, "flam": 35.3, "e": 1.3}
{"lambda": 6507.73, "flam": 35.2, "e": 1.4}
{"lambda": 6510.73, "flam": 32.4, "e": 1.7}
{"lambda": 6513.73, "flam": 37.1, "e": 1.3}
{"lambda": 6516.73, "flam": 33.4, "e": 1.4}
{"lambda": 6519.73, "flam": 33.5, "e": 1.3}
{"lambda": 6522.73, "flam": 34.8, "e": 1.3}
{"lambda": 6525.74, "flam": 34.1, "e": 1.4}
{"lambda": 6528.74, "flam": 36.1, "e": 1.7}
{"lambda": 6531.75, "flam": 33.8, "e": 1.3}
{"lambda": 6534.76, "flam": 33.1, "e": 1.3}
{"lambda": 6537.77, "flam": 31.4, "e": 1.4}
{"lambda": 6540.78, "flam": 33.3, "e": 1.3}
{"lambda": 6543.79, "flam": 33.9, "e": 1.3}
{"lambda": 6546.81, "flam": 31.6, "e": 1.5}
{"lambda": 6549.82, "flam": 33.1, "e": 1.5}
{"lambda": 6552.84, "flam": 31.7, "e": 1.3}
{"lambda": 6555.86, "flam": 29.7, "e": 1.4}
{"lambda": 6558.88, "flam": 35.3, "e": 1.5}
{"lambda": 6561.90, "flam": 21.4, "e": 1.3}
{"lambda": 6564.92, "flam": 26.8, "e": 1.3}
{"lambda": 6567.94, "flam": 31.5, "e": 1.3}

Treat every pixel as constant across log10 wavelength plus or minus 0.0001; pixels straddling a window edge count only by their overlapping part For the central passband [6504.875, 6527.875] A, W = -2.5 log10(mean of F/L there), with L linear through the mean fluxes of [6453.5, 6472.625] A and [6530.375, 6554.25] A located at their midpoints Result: -0.046 mag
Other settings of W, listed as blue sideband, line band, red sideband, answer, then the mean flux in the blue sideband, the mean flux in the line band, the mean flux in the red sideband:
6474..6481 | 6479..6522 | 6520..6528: 0.01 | 33.9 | 34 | 34.5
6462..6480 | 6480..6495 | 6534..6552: -0.01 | 33.8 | 33.9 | 32.7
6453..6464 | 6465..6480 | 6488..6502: -0.02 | 33.3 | 33.9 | 33.1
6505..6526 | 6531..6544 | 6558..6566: -0.07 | 34.4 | 33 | 27.3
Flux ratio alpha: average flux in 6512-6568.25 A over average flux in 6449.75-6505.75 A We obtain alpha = 1.0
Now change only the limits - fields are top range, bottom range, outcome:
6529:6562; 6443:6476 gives 0.94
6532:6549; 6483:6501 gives 0.98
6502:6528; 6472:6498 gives 1.02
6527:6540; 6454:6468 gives 1.00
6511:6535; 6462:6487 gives 1.02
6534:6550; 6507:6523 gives 0.95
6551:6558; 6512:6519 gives 0.89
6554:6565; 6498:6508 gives 0.84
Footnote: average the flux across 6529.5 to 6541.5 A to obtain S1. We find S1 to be 33.1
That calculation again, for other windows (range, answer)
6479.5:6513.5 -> 33.9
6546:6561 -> 31.9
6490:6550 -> 33.7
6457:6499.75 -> 33.5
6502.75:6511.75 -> 34.3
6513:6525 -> 34.5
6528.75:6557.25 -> 32.6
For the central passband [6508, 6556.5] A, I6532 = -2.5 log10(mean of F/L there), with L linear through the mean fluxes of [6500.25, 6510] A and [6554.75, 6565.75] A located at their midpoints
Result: -0.07 mag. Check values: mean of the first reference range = 34.2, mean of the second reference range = 28.3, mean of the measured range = 33.4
